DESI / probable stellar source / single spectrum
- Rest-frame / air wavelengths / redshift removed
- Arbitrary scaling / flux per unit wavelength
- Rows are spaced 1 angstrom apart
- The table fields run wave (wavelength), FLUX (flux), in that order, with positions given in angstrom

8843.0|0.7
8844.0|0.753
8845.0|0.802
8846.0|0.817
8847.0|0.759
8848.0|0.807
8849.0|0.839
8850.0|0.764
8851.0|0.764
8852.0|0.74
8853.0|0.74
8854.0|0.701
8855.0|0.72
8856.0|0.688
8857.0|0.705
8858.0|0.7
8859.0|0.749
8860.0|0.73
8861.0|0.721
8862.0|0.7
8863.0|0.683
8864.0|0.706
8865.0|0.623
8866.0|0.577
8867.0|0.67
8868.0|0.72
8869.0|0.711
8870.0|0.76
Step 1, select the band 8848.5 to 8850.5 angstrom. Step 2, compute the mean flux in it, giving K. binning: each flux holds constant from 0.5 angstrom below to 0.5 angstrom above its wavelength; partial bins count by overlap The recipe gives 0.801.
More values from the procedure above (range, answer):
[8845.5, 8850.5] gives 0.797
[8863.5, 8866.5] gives 0.635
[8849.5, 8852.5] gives 0.756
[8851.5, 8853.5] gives 0.74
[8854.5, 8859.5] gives 0.712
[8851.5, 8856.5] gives 0.718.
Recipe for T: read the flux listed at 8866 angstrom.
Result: 0.577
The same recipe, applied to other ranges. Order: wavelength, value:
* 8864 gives 0.706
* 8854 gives 0.701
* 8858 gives 0.7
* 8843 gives 0.7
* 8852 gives 0.74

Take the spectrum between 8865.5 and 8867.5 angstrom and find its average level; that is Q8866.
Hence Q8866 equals 0.623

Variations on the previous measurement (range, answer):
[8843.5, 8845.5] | 0.778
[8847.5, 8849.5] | 0.823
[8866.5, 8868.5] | 0.695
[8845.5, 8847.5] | 0.788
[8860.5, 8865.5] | 0.687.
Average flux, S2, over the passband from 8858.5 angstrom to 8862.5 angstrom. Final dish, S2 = 0.725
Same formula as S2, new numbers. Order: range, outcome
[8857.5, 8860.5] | 0.726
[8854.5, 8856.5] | 0.704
